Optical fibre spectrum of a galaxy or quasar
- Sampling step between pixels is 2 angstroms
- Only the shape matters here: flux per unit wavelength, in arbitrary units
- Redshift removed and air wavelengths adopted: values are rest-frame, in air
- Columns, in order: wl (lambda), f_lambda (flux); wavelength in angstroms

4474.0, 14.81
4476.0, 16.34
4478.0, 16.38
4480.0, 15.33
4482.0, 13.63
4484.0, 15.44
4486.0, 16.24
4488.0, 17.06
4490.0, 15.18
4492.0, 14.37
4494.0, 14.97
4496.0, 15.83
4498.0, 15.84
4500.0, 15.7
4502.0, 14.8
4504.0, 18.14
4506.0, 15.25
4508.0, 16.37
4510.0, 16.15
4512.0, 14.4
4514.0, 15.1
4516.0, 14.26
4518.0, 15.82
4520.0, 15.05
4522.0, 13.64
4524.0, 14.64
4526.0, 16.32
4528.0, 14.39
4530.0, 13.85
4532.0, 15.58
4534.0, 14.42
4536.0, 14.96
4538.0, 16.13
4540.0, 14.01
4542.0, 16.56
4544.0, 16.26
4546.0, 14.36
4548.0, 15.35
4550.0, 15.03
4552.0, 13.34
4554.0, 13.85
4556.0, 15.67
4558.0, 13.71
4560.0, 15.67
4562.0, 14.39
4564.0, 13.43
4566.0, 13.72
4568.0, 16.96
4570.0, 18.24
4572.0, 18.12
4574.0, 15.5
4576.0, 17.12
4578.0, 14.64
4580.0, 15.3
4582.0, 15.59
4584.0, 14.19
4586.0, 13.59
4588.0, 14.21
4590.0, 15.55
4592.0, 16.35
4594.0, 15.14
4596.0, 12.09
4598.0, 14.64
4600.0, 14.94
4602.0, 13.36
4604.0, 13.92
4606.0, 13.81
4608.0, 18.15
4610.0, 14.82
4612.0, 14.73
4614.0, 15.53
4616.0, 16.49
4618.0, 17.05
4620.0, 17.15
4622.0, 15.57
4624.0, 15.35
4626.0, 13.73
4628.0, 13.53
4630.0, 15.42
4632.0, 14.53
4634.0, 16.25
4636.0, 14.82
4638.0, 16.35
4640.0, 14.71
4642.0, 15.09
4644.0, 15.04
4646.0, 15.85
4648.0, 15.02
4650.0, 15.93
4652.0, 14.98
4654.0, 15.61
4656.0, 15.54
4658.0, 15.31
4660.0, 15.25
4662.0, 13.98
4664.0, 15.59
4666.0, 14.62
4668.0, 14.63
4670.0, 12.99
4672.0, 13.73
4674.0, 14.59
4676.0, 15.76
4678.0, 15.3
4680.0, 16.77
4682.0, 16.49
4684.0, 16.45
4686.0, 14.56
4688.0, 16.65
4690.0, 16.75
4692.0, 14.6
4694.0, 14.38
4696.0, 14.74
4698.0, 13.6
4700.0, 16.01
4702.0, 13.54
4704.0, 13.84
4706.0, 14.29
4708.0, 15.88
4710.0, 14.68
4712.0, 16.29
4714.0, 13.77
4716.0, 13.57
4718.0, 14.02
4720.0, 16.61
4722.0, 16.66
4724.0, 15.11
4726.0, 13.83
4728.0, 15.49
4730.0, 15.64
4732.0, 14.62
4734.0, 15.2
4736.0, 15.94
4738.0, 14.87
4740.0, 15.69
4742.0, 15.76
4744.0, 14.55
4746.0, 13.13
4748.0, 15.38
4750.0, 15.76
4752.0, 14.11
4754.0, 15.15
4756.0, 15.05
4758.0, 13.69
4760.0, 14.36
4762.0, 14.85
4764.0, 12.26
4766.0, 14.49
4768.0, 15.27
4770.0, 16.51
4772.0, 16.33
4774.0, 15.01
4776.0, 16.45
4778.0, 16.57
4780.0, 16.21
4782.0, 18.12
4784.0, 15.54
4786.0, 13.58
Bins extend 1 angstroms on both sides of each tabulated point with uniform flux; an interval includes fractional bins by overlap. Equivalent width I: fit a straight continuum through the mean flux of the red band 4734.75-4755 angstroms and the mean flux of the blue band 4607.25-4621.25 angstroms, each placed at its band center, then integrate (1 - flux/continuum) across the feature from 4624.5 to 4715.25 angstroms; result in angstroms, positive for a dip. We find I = 3.8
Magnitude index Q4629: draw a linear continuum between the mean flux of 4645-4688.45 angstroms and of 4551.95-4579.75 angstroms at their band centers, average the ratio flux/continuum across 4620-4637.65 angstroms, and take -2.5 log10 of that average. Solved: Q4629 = 0.01 mag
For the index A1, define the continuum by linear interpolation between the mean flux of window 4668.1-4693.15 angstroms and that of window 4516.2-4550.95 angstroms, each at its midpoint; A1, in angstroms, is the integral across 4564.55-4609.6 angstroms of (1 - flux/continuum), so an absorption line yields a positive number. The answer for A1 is -0.1 angstroms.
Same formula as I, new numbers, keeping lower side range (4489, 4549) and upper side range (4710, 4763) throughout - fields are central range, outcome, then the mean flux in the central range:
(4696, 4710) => 0.42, 14.6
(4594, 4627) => 0.10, 15.1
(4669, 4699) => -0.25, 15.2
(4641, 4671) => 0.08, 15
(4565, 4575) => -0.87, 16.5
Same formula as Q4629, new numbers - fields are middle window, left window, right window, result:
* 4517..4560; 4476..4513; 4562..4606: 0.030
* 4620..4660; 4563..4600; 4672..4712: -0.002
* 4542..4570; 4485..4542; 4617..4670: 0.025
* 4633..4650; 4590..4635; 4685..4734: -0.025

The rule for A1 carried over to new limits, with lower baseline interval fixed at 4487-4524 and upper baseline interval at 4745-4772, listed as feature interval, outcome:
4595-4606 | 1.0 angstroms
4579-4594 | 0.2 angstroms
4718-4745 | -1.0 angstroms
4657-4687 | -0.3 angstroms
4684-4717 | 0.0 angstroms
